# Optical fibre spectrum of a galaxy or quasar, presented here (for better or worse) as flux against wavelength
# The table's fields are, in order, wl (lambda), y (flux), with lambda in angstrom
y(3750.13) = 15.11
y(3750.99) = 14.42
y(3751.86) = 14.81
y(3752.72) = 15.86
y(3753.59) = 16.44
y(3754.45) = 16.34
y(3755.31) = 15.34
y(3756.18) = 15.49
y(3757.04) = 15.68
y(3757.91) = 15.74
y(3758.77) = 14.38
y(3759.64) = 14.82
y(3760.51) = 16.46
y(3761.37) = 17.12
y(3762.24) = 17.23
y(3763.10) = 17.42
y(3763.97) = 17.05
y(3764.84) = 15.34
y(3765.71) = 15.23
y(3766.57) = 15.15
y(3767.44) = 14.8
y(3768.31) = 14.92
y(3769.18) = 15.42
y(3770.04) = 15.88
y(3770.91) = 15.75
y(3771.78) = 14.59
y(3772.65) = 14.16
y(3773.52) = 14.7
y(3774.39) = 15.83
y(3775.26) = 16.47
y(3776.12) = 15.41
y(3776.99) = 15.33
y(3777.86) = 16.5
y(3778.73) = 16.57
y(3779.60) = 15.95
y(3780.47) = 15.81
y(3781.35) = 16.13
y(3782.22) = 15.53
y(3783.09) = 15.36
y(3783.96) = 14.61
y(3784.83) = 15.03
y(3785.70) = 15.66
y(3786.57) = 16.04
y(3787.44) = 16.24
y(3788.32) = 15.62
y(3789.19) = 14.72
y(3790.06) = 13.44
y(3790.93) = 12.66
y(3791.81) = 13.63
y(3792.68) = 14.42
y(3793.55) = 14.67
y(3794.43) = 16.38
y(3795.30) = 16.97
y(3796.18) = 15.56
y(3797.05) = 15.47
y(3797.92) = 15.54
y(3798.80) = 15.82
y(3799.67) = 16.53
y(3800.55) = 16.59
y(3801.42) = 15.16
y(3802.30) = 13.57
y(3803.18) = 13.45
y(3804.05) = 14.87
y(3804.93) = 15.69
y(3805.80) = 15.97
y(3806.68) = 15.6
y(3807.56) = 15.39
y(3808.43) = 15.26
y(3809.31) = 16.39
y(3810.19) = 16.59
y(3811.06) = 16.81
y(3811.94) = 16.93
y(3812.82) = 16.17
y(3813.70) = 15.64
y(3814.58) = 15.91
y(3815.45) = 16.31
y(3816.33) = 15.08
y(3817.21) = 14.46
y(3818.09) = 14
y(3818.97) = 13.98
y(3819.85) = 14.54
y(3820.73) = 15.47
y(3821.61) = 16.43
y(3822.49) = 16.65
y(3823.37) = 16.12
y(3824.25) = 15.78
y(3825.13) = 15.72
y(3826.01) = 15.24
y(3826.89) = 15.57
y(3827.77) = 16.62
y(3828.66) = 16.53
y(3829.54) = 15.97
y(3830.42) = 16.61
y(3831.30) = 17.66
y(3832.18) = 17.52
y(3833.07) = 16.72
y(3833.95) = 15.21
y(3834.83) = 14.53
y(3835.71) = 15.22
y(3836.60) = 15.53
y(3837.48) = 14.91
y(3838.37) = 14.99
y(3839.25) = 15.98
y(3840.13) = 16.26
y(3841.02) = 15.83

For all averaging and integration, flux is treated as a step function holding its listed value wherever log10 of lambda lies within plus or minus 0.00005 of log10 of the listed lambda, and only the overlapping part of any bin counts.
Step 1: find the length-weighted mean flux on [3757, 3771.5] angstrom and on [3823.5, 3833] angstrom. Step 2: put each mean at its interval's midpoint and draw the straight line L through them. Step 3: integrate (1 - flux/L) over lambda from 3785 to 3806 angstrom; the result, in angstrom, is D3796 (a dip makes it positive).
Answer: 1.12 angstrom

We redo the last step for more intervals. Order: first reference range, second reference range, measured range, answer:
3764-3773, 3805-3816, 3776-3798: 0.3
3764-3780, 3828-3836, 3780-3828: 1.3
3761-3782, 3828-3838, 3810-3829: 0.3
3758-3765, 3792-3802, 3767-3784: 0.5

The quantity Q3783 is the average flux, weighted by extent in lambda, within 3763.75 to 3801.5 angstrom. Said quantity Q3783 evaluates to 15.4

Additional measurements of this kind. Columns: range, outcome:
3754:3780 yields 15.7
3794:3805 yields 15.5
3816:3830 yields 15.5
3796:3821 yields 15.5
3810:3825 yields 15.7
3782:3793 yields 14.8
